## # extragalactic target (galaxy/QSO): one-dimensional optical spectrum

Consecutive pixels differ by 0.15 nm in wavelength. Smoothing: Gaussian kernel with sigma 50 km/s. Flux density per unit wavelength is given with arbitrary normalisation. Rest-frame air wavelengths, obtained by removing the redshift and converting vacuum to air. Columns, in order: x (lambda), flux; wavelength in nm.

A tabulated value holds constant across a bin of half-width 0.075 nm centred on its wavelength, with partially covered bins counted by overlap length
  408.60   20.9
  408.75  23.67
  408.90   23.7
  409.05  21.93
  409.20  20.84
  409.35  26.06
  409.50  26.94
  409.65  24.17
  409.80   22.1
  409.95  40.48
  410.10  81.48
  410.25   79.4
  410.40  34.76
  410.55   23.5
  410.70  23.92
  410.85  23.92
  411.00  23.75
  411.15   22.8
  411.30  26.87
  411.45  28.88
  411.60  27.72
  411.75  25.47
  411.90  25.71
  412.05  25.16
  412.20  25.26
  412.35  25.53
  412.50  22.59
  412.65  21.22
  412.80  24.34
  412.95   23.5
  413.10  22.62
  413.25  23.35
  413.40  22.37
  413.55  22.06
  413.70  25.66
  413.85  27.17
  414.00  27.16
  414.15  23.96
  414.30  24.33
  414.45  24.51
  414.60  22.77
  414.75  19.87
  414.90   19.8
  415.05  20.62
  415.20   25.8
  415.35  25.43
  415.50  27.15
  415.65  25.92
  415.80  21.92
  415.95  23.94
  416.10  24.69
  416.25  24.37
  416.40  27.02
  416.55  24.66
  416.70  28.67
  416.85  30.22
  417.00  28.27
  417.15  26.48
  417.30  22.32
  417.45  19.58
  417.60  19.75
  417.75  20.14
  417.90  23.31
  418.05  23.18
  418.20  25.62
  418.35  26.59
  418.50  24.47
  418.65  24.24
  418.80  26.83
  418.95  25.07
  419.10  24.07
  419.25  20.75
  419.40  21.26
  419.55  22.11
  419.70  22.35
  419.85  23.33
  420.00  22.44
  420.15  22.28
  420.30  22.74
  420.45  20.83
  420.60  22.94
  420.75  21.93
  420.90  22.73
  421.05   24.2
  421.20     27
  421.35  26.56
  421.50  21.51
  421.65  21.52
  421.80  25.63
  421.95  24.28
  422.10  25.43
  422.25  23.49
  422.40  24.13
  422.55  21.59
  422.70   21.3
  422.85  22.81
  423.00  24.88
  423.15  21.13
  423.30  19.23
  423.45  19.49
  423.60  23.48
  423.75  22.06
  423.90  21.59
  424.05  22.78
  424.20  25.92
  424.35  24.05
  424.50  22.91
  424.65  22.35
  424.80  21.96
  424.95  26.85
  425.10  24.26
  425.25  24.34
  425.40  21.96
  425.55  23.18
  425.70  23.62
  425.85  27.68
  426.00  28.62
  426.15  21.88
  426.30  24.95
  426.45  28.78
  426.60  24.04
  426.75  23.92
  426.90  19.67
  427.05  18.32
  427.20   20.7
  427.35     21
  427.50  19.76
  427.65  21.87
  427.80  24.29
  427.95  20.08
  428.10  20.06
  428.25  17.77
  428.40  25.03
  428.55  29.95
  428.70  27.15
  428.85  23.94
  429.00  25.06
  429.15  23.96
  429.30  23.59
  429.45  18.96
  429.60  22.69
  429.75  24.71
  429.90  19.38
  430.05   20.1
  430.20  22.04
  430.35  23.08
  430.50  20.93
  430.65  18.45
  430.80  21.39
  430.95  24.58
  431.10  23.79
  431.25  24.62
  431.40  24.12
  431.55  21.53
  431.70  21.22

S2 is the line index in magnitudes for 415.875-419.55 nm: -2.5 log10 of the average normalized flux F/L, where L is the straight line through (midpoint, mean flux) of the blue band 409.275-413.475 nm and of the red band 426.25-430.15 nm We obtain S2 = 0.11 mag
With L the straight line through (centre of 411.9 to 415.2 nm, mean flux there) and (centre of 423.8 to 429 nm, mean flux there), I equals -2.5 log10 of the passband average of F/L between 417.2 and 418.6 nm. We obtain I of 0.032 mag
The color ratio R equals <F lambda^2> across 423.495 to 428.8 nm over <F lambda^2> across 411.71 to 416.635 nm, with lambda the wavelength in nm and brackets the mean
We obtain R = 1.02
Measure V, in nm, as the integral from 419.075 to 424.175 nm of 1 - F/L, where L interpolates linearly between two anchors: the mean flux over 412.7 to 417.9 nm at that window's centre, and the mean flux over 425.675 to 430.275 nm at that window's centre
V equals 0.169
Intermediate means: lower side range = 24.1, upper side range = 23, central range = 22.8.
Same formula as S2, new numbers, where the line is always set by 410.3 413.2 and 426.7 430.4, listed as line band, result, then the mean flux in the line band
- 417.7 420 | 0.03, 23.6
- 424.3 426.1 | -0.06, 24.3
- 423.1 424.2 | 0.07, 21.7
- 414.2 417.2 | 0.00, 24.8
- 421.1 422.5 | -0.03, 24.3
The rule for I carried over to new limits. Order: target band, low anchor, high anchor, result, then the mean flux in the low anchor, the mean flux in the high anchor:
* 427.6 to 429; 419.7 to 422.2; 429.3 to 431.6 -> -0.05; 23.4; 22.1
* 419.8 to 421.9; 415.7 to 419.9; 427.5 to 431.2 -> 0.02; 24.1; 22.6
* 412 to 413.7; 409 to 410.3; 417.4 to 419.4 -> 0.35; 37.7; 23.3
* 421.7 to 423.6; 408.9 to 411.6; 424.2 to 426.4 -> 0.13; 32.1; 24.3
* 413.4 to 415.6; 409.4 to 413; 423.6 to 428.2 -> 0.20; 30.4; 23.1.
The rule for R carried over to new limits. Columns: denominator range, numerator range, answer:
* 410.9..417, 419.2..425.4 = 0.97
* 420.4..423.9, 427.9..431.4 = 1.03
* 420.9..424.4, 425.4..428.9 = 1.02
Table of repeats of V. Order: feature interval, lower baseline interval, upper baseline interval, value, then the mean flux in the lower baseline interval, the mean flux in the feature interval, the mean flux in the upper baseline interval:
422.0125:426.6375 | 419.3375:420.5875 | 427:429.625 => -0.25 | 22.2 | 23.6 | 22.5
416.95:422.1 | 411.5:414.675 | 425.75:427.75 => 0.09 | 24.4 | 23.4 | 23.2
